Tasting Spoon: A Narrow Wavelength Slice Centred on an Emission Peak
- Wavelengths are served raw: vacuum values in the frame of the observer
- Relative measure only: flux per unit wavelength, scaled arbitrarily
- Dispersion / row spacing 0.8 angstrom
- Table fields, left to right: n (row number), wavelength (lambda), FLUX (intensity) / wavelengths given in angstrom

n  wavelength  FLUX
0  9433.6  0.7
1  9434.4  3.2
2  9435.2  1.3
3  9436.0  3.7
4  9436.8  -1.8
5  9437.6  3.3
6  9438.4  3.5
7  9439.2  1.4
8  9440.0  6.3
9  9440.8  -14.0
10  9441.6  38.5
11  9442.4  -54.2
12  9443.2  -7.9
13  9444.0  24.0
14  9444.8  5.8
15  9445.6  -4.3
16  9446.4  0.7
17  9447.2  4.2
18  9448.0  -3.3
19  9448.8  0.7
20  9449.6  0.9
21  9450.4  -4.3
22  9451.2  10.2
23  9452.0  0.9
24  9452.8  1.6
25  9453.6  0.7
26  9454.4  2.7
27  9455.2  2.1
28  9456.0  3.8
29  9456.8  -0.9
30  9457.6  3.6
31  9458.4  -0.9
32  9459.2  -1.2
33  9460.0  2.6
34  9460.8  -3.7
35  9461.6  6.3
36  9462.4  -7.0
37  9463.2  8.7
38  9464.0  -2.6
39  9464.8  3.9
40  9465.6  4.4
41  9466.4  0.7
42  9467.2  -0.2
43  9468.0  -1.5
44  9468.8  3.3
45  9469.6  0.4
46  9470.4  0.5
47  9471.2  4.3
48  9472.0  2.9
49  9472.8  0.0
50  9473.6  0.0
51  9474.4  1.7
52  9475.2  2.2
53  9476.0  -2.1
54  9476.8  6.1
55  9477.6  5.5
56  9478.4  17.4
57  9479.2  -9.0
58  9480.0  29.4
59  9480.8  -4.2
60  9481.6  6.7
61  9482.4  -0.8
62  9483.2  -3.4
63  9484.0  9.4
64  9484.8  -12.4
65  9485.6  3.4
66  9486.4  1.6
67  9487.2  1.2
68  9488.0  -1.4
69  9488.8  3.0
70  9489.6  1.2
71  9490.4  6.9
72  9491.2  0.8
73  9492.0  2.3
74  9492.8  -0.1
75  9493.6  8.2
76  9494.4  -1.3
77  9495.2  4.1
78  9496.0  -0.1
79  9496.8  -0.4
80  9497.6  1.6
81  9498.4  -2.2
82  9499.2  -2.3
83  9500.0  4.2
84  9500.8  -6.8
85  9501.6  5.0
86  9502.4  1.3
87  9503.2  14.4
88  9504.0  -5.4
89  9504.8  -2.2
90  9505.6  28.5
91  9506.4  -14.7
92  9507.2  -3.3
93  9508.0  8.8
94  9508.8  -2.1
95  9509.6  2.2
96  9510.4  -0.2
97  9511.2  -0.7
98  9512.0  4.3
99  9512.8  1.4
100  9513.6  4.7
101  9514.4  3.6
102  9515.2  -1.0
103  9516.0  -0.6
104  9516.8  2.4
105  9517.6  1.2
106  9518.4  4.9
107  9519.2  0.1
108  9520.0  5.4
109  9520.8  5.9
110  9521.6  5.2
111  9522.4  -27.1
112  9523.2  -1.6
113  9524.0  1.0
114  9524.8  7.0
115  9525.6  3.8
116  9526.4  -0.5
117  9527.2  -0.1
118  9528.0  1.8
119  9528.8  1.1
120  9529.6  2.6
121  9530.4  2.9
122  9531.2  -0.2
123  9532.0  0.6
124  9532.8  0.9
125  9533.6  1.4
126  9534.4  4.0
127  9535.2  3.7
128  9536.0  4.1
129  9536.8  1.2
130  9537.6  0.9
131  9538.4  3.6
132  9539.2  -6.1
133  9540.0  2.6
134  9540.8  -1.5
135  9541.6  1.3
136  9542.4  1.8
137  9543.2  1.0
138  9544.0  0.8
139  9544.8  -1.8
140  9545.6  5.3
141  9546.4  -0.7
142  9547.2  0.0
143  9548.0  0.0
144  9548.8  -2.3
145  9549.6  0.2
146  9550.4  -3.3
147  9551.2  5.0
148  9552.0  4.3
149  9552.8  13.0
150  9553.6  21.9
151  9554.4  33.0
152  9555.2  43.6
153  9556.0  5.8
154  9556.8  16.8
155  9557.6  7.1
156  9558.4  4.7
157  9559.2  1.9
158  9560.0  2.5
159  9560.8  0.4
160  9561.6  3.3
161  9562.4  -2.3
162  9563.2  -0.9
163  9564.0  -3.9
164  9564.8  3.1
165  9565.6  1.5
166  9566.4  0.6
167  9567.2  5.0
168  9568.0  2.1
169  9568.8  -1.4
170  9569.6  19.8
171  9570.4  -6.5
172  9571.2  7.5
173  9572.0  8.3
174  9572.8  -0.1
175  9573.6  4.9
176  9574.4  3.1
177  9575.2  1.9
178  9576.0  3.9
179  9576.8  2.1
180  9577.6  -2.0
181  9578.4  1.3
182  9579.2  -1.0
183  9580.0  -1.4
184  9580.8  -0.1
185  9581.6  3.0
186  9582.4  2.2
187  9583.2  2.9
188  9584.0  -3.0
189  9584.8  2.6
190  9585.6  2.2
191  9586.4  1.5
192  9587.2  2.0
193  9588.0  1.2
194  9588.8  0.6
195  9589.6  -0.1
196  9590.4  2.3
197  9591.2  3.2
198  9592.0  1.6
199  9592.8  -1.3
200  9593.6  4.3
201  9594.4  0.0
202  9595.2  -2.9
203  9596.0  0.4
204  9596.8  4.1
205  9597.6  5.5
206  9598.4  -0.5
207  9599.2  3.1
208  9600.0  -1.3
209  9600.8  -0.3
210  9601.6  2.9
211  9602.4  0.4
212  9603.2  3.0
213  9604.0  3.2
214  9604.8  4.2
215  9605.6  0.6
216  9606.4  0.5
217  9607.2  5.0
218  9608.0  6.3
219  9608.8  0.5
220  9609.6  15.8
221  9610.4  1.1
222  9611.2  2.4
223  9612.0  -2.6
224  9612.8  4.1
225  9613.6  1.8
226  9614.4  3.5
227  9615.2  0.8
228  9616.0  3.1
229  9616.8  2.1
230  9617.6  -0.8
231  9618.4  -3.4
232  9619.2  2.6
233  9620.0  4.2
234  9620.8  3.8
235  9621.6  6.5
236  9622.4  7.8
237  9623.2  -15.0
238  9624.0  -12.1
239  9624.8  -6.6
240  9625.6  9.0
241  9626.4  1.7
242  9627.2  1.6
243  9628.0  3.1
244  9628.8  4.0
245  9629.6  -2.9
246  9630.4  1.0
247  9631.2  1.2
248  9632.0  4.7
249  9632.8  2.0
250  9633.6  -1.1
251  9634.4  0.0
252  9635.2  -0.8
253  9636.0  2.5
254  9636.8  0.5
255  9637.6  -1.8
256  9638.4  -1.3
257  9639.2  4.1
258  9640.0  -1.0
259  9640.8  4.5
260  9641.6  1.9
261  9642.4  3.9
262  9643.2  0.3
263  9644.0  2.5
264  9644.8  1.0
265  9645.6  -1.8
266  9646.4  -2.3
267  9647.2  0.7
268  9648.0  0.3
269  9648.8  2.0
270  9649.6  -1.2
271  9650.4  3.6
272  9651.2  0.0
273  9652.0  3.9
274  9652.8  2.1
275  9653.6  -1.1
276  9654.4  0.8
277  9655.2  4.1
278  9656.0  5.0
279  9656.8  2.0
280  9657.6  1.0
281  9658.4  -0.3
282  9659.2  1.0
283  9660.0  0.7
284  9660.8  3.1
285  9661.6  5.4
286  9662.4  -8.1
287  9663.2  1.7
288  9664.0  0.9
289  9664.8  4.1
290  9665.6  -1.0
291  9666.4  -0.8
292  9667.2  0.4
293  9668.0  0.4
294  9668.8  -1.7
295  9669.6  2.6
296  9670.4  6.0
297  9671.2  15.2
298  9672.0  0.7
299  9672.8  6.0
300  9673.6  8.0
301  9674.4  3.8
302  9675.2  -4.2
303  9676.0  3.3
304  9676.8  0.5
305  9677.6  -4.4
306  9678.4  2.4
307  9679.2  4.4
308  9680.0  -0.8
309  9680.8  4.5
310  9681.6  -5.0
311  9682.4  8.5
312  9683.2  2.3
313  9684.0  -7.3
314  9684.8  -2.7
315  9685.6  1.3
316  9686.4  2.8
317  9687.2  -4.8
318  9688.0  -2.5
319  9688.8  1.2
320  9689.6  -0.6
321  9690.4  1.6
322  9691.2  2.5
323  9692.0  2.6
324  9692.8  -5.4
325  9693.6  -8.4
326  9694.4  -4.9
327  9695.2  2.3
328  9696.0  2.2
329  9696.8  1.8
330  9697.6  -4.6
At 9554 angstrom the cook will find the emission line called H-beta 4861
